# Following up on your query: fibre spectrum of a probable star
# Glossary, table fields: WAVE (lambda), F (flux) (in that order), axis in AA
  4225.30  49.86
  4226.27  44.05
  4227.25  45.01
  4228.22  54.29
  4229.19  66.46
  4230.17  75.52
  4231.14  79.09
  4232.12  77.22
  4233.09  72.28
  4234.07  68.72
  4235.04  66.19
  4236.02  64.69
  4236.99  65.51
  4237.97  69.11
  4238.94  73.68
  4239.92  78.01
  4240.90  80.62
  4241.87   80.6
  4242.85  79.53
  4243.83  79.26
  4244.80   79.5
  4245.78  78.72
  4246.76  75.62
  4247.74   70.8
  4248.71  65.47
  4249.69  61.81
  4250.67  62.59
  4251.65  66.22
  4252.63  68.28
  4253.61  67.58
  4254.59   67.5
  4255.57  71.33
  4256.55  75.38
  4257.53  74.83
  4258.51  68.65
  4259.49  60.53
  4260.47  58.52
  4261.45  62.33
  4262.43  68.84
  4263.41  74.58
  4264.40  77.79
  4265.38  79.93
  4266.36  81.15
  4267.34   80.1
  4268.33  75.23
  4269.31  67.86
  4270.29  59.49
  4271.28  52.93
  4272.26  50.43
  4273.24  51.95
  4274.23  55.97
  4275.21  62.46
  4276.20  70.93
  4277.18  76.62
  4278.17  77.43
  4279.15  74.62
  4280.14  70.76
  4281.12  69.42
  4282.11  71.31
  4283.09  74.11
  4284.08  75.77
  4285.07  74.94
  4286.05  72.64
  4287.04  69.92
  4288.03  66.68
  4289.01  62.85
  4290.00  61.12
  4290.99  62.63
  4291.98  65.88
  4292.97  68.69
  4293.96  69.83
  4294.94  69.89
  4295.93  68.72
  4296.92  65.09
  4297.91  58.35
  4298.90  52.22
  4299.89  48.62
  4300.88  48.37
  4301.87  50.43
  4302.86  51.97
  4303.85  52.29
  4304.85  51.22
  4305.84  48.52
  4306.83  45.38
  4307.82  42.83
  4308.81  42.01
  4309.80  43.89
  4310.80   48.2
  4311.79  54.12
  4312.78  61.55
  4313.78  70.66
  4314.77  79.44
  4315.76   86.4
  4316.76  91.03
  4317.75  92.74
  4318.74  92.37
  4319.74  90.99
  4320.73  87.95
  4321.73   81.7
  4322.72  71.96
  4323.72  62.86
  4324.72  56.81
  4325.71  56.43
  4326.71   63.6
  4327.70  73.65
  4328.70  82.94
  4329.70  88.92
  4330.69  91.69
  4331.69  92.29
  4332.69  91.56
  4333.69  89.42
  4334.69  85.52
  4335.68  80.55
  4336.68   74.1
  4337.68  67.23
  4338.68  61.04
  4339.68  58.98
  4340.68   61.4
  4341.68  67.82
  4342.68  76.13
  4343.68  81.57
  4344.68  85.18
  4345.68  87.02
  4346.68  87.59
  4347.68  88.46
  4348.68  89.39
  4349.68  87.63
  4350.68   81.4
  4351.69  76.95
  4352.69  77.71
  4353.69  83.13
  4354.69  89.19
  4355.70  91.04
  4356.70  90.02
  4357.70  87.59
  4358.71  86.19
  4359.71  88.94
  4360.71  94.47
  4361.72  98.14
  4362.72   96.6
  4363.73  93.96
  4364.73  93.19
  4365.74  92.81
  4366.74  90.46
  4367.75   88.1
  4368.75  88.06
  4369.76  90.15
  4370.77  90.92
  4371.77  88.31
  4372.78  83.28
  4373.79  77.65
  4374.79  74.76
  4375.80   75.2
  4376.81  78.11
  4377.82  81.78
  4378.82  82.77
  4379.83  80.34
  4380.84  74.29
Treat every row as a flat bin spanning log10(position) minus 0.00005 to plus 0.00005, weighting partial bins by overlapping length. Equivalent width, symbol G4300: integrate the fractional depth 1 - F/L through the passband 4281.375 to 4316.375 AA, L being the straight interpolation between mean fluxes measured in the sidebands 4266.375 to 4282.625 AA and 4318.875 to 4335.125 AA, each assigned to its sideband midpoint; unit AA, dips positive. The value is 5.5 AA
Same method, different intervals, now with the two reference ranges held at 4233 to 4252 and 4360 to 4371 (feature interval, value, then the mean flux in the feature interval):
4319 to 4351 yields 3.3 AA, 78.3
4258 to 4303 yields 6.9 AA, 66.2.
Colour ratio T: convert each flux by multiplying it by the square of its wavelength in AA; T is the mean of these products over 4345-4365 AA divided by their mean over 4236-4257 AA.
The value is 1.29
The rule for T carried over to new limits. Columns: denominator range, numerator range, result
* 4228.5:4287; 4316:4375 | 1.23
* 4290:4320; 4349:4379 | 1.43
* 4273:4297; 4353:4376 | 1.34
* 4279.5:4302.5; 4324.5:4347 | 1.20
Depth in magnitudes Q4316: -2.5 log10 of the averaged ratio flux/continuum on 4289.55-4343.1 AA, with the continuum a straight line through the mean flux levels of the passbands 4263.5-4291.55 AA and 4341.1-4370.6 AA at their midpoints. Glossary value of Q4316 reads 0.15 mag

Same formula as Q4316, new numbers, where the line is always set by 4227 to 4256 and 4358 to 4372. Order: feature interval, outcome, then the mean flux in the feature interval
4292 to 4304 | 0.33 mag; 59.2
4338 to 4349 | 0.15 mag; 76.4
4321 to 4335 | 0.10 mag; 77.8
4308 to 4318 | 0.25 mag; 65.6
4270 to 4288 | 0.14 mag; 67.4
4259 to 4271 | 0.07 mag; 70.2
